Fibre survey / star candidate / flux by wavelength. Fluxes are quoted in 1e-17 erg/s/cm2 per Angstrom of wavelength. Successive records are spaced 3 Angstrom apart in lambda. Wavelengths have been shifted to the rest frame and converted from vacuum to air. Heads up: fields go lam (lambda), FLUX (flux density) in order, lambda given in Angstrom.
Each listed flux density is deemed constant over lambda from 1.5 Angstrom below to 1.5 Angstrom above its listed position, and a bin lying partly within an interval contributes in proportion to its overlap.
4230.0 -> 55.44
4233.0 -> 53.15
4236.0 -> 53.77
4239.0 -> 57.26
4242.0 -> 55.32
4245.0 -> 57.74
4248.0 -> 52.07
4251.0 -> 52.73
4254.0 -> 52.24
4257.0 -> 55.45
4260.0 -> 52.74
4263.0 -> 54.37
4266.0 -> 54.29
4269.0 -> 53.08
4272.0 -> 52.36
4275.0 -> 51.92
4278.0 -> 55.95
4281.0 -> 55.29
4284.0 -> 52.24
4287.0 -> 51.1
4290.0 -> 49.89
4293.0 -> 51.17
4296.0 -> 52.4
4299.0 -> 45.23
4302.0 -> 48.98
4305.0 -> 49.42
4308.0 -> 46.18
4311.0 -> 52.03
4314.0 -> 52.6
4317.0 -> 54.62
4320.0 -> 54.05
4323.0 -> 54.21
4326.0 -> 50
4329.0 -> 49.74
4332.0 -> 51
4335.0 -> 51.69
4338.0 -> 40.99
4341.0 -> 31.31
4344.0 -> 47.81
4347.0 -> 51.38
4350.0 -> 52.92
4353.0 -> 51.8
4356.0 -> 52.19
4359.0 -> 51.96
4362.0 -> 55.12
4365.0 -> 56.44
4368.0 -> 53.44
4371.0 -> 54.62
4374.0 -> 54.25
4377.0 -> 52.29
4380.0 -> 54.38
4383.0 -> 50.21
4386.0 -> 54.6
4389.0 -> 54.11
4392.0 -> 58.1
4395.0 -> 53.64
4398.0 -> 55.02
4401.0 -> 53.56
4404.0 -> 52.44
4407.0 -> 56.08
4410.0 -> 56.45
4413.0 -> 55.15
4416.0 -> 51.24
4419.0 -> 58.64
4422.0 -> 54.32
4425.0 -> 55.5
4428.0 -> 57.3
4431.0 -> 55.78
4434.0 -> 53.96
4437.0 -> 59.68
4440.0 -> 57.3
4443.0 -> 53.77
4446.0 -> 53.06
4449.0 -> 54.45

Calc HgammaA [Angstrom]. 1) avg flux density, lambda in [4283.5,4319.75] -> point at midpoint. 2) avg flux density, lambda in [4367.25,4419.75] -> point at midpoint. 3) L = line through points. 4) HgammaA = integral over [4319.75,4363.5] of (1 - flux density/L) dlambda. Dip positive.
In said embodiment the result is 2.2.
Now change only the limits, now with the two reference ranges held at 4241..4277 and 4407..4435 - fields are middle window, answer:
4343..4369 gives 1.0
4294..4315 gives 1.8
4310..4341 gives 2.4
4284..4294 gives 0.6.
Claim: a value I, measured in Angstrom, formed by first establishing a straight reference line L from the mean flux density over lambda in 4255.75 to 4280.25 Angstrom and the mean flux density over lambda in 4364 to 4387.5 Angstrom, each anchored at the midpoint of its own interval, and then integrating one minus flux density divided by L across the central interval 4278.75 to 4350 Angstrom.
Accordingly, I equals 5.2 Angstrom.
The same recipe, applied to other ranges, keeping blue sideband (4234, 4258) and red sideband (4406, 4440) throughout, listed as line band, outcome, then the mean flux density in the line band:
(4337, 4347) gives 2.5 Angstrom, 41.7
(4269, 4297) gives 1.2 Angstrom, 52.5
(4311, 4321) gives 0.3 Angstrom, 53.5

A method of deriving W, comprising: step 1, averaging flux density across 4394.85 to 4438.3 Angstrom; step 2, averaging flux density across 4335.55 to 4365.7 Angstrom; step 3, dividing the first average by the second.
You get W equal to 1.13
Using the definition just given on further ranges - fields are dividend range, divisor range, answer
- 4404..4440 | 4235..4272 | 1.03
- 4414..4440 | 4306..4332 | 1.08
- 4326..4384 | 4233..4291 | 0.94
